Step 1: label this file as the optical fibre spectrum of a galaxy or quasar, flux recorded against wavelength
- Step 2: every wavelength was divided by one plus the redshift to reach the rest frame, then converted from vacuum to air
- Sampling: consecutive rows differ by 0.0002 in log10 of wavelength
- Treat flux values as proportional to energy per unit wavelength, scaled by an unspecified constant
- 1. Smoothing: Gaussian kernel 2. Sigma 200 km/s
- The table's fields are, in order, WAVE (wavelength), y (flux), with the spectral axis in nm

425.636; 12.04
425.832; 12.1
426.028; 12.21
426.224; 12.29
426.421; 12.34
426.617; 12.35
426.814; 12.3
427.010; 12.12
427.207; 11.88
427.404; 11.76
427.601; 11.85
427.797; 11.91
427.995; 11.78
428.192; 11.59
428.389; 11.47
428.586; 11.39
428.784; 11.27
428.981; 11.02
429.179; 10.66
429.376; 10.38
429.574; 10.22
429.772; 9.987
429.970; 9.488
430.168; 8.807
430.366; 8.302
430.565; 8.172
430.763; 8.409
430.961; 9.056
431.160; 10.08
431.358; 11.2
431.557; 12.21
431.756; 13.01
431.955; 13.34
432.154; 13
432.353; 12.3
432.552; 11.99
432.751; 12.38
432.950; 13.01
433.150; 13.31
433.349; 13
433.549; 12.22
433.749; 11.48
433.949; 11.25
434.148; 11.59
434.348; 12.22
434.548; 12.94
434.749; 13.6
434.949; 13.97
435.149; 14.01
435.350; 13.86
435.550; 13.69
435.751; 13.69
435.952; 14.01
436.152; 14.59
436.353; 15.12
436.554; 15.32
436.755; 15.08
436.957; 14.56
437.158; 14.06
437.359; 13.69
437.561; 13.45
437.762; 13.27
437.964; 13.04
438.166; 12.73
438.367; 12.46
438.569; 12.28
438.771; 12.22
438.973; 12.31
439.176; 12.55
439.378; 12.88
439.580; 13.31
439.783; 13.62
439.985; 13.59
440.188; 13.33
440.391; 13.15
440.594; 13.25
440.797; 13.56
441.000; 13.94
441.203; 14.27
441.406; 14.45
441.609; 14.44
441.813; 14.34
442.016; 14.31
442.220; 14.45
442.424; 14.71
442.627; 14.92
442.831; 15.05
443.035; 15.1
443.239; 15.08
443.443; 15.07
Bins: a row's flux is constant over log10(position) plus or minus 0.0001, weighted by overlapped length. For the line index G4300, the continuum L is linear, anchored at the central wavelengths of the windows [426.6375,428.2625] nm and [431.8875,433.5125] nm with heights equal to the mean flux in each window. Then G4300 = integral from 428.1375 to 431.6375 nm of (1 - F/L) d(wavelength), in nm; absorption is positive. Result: 0.60 nm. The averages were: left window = 11.9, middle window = 10.2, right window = 12.8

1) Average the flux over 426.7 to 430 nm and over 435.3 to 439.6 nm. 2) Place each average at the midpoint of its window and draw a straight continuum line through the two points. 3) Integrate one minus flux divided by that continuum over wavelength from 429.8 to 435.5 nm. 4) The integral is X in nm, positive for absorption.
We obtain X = 0.31 nm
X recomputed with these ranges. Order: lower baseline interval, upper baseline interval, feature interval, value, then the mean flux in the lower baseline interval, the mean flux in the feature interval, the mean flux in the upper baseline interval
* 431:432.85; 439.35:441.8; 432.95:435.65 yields -0.075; 12.1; 12.9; 13.7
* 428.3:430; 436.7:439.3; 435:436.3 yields -0.156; 10.7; 14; 13.2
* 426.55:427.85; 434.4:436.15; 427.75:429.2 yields 0.104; 12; 11.4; 13.7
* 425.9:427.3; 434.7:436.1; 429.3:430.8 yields 0.422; 12.2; 9.23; 13.9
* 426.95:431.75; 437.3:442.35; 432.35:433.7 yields -0.112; 10.7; 12.6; 13.4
